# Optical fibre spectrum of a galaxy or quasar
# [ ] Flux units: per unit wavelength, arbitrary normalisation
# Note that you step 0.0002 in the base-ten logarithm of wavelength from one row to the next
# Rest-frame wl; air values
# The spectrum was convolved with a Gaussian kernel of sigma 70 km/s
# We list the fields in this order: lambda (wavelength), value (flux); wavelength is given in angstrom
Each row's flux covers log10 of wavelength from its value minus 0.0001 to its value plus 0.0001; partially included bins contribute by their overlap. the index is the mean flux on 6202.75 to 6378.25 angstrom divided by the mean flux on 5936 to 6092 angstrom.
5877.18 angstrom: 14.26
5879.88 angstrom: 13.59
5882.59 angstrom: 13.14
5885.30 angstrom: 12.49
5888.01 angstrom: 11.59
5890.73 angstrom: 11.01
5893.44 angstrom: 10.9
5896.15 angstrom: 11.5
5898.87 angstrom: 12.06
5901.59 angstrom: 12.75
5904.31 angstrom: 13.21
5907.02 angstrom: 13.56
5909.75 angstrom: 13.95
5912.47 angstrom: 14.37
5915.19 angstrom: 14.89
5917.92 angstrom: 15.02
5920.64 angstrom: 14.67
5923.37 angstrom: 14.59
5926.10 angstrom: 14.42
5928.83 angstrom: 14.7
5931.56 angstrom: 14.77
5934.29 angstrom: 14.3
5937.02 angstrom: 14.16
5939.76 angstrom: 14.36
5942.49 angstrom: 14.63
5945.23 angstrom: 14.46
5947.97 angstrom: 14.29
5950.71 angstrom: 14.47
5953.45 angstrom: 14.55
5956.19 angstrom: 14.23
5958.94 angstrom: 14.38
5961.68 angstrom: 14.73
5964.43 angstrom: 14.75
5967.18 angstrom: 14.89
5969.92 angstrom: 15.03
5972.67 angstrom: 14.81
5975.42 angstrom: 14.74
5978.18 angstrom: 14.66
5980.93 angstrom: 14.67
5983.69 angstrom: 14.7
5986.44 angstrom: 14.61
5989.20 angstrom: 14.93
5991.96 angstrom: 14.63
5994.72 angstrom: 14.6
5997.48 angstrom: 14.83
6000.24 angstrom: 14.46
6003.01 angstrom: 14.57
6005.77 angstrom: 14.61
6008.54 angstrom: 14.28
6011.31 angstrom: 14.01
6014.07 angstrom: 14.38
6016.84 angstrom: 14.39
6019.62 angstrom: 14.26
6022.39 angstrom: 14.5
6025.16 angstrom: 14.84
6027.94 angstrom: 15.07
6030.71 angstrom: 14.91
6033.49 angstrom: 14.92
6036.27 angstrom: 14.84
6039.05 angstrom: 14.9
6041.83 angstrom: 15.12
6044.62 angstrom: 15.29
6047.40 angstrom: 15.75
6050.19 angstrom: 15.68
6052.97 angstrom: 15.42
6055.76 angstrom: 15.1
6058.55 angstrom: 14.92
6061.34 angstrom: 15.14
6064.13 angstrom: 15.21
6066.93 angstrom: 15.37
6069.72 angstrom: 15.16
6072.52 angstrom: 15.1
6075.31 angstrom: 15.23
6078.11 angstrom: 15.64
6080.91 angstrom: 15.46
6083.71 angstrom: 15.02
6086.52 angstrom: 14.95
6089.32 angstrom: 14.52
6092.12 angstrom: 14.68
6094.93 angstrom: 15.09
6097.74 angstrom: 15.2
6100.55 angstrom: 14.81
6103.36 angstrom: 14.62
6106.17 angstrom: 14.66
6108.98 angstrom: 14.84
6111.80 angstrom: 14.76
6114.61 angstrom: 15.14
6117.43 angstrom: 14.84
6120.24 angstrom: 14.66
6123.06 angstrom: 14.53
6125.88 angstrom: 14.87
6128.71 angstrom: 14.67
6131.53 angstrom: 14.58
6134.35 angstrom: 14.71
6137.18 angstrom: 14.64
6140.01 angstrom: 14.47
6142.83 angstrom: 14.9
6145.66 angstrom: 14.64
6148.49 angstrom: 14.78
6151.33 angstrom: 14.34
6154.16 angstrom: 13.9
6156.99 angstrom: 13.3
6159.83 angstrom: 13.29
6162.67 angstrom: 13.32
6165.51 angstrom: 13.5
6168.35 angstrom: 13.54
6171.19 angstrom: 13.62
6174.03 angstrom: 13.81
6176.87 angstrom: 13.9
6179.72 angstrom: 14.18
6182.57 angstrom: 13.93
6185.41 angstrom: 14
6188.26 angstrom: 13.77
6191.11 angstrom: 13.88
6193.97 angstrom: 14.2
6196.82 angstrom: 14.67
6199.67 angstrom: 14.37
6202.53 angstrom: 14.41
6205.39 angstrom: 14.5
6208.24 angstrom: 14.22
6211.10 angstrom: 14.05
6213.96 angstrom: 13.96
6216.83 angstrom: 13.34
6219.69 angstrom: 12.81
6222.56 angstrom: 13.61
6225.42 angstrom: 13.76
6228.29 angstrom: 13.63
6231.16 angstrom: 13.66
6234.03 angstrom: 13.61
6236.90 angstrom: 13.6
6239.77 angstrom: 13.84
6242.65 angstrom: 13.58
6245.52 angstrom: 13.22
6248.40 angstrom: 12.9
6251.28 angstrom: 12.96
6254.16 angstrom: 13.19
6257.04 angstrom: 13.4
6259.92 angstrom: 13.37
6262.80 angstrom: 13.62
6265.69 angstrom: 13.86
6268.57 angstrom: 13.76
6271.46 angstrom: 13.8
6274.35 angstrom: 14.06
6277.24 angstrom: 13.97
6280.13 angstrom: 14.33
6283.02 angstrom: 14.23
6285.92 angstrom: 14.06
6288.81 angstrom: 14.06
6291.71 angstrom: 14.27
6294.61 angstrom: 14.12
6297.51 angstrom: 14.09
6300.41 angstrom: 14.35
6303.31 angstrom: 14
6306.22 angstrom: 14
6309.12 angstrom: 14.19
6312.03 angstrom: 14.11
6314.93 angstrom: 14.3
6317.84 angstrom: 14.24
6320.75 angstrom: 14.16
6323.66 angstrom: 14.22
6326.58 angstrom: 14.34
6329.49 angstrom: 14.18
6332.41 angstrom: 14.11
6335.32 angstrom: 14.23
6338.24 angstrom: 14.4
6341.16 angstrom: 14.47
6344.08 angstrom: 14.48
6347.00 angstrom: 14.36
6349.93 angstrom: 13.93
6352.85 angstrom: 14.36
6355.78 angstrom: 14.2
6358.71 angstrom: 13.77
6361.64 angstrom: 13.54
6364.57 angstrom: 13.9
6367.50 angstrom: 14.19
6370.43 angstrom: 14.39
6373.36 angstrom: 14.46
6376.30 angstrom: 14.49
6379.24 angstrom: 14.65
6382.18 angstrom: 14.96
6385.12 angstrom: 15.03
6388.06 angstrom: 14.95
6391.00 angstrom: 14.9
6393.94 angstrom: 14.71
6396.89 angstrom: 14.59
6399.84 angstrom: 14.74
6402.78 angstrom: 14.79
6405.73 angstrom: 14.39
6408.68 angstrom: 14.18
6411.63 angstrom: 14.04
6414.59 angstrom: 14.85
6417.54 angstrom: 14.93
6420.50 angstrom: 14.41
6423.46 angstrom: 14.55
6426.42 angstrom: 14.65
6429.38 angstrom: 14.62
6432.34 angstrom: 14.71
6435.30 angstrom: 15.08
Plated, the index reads 0.9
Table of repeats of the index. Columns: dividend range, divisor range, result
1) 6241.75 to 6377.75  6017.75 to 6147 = 0.94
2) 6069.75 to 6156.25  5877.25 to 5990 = 1.06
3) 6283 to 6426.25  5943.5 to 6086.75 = 0.97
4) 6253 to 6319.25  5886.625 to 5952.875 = 1.02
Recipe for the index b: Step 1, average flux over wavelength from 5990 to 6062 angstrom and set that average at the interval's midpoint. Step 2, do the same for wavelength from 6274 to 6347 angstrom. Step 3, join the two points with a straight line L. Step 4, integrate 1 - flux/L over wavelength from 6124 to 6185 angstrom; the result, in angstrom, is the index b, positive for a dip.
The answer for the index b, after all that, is 1.7 angstrom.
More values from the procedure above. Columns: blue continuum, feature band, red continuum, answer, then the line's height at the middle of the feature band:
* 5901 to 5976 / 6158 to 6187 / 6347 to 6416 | 1.5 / 14.4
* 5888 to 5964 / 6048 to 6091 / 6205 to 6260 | -4.7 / 13.7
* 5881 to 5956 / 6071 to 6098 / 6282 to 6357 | -2.3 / 13.9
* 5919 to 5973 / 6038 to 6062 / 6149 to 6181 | -1.9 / 14.2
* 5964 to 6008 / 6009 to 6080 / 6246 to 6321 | -2.2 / 14.5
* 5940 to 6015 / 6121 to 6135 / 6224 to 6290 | -0.6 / 14.1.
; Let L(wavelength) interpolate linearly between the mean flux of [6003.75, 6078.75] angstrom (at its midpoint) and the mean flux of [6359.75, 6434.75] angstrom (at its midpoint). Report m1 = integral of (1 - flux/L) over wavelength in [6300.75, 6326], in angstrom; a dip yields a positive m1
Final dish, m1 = 0.8 angstrom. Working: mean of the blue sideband 15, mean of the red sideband 14.5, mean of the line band 14.2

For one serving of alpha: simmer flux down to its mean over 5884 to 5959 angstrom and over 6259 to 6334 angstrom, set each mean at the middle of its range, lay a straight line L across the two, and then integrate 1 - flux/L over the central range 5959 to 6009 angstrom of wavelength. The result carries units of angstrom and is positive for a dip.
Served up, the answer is -3.3 angstrom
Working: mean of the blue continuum 13.7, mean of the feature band 14.7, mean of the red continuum 14.1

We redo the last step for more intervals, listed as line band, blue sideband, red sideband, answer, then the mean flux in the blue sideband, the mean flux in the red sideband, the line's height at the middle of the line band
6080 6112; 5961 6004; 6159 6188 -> -1.70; 14.7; 13.7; 14.1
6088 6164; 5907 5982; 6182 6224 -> -2.11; 14.6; 14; 14.2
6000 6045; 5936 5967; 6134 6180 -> -1.07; 14.5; 14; 14.3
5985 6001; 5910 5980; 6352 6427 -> -0.12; 14.6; 14.5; 14.6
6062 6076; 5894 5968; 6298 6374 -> -1.05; 14.1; 14.2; 14.2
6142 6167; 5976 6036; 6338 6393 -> 0.95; 14.6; 14.4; 14.5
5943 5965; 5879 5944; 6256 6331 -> -1.44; 13.5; 14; 13.6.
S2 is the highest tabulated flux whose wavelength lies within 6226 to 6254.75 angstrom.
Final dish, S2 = 13.84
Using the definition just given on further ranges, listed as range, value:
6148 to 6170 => 14.78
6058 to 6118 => 15.64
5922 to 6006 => 15.03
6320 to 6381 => 14.65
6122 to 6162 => 14.9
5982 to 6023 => 14.93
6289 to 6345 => 14.48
